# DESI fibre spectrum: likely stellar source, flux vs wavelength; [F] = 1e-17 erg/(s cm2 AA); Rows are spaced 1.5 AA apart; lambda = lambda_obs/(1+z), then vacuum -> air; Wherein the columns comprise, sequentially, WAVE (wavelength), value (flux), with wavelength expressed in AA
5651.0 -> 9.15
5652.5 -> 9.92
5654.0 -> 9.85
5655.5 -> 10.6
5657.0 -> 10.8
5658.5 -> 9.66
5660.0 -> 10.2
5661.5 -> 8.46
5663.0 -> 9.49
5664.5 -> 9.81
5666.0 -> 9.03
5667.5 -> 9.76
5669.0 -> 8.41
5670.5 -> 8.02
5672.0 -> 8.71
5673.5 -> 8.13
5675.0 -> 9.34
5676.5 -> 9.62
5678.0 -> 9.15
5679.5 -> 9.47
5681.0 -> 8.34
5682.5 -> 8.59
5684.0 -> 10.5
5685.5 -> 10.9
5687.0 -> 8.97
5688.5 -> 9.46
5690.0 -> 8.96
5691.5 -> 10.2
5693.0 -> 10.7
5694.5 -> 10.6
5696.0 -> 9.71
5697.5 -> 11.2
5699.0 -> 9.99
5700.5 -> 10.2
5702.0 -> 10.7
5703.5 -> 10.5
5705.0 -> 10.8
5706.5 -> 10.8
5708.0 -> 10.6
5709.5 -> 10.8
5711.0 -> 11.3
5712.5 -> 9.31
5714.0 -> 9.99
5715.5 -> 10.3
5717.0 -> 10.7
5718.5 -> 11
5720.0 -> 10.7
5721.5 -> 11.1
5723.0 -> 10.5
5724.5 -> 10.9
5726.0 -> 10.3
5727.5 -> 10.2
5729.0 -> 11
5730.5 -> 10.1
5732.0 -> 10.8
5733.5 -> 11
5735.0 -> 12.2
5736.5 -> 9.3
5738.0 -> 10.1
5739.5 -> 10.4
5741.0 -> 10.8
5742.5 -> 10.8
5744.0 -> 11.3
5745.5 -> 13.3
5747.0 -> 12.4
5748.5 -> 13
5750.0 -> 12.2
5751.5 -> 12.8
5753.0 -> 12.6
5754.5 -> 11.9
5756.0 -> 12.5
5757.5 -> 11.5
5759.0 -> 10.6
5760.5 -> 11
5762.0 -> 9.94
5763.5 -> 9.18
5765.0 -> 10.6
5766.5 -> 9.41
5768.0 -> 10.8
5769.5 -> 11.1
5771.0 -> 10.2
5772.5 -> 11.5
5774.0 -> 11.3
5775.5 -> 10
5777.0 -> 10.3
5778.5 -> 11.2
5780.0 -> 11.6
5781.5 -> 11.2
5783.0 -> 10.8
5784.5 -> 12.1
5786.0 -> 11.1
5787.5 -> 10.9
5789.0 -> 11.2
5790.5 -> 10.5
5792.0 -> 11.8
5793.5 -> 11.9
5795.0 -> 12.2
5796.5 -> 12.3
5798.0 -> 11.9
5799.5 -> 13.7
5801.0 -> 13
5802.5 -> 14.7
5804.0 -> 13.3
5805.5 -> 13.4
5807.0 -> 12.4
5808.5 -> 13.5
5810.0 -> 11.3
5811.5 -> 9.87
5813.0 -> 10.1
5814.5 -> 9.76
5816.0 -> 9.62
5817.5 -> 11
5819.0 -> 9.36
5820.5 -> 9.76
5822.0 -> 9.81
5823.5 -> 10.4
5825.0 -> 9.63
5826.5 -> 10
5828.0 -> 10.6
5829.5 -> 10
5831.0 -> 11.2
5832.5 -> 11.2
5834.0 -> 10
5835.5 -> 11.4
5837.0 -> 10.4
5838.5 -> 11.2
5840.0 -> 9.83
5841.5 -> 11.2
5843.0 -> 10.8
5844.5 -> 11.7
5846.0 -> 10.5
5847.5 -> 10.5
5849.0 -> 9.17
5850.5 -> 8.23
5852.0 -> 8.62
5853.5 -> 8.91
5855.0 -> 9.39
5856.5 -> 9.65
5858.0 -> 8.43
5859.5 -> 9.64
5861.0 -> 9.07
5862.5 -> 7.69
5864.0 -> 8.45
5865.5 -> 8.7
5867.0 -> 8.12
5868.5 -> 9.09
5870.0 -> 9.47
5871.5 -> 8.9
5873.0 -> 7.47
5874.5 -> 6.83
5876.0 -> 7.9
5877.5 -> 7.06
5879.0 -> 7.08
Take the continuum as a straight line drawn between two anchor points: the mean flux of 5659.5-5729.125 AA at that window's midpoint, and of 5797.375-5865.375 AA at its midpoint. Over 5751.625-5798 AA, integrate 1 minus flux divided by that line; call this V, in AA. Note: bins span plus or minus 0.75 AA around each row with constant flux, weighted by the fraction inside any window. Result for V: -3.9 AA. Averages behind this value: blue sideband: 9.93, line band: 11.1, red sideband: 10.5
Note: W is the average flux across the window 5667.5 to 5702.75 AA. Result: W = 9.56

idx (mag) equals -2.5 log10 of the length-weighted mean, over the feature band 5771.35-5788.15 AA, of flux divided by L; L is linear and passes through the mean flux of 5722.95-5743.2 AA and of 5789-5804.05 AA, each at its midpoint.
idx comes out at 0.08 mag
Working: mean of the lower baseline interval 10.6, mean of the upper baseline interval 12.4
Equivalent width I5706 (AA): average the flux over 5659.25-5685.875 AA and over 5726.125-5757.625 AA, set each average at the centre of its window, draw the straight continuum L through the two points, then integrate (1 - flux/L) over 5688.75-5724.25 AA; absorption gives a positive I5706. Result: -0.6 AA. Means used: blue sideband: 9.19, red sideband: 11.4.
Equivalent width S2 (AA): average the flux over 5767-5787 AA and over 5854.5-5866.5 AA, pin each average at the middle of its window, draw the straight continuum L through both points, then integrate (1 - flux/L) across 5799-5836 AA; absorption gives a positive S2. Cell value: -4.3 AA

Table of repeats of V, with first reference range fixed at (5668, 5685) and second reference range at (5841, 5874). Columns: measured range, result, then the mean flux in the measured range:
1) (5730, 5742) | -2.0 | 10.6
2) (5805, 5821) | -3.0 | 10.9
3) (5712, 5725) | -2.1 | 10.5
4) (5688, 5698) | -1.2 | 10.1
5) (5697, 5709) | -2.1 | 10.6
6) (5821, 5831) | -1.1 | 10.2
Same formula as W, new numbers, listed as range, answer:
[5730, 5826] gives 11.3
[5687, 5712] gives 10.4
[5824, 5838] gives 10.5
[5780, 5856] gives 10.9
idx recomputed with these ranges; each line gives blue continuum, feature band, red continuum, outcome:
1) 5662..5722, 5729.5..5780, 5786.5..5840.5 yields -0.054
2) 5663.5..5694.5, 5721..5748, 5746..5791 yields -0.045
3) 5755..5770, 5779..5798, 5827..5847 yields -0.076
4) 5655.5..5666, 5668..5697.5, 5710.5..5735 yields 0.073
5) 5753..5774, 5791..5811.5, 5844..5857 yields -0.217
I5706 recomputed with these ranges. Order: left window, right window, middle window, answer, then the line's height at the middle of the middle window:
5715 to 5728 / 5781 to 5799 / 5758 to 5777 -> 1.29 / 11.2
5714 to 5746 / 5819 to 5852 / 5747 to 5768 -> -1.39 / 10.6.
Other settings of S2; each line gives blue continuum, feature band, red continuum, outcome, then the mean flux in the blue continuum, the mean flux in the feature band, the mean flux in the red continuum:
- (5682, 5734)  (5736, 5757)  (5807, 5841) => -2.6 AA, 10.4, 11.7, 10.5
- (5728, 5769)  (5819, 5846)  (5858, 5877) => -3.8 AA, 11.2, 10.5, 8.43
